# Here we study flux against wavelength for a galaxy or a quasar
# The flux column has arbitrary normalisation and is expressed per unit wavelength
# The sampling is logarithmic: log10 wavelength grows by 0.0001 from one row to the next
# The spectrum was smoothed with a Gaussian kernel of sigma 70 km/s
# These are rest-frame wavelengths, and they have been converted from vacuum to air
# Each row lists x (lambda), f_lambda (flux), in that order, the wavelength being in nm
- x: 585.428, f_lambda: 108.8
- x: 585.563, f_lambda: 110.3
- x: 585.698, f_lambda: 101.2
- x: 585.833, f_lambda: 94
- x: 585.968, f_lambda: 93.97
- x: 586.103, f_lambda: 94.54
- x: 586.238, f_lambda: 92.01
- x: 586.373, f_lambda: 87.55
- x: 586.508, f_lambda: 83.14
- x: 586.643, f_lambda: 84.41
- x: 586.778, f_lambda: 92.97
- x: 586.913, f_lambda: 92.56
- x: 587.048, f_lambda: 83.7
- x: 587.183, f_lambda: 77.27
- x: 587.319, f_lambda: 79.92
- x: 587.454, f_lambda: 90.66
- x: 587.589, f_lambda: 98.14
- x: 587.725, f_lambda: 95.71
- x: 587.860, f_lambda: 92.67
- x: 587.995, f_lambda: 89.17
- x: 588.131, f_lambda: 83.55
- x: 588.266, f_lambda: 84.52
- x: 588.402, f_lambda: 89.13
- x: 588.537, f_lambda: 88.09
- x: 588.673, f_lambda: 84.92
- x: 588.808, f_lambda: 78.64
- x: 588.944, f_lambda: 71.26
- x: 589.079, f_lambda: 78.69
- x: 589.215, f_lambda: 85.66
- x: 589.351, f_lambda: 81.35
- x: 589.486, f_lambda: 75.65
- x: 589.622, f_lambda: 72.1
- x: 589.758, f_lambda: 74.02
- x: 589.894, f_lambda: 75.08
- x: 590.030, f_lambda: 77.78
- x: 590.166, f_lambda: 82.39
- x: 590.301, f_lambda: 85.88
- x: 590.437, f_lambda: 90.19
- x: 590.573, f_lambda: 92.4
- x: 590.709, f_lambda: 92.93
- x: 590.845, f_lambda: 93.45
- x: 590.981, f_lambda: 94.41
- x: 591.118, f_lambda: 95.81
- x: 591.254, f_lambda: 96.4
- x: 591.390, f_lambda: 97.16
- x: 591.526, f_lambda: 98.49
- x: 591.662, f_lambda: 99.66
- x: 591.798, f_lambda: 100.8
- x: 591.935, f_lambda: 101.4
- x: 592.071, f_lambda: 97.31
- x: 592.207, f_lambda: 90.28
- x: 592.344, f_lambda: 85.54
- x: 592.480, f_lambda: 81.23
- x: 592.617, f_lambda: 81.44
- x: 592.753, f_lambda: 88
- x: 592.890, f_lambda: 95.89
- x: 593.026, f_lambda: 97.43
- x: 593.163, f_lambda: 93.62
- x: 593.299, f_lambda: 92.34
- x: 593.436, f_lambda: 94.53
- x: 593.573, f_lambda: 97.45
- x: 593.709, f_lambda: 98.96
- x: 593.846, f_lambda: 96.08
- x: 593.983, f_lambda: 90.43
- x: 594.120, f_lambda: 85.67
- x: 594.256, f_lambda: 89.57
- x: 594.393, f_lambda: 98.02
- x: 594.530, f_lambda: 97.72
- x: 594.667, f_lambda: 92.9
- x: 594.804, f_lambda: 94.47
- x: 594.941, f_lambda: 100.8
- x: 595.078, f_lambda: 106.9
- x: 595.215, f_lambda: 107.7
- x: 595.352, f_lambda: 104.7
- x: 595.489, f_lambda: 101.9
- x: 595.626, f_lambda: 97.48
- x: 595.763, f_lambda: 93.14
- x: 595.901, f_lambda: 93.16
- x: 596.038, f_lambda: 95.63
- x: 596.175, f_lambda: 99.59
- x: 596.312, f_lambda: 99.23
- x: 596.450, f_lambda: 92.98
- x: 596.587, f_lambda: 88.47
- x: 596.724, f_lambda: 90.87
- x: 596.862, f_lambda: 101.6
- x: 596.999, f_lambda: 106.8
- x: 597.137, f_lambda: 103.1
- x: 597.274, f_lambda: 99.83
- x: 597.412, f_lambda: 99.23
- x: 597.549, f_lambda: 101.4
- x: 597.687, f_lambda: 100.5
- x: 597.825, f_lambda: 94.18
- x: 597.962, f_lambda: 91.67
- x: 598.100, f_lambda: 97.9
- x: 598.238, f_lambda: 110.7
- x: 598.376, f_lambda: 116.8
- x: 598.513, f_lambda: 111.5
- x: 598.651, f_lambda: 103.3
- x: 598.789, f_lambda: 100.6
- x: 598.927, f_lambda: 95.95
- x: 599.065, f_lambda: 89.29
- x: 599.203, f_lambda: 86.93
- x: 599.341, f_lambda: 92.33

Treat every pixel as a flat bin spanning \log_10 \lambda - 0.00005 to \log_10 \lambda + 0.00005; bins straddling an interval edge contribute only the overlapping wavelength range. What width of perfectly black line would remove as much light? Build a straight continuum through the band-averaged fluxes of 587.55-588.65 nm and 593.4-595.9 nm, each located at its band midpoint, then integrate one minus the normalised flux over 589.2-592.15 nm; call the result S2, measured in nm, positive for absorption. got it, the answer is 0.11 nm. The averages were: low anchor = 89.6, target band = 89.2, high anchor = 97.1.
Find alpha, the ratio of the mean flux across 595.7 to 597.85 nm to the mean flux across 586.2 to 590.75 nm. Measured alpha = 1.15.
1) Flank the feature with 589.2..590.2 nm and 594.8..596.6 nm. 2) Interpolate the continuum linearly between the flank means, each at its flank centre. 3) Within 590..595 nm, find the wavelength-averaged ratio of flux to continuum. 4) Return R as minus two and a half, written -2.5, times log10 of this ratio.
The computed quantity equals -0.071 mag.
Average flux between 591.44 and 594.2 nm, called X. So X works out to 93.4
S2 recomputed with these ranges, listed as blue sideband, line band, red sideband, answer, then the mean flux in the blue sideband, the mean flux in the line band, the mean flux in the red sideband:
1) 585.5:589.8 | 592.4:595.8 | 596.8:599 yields 0.05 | 87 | 95.1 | 102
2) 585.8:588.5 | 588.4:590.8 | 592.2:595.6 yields 0.24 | 88.9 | 82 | 94.7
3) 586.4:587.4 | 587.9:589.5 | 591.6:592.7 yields 0.08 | 85.1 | 83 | 92.1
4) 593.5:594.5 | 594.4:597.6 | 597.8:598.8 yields 0.00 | 93.9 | 98.7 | 104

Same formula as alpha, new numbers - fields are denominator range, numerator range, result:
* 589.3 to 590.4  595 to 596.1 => 1.28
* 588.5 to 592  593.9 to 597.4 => 1.12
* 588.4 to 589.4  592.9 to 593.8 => 1.17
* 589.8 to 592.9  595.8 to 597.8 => 1.08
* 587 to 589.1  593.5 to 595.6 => 1.14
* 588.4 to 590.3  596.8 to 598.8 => 1.29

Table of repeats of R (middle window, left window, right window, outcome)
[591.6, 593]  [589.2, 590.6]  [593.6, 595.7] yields -0.038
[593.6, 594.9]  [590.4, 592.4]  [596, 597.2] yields 0.028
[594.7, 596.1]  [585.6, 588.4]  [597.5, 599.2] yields -0.019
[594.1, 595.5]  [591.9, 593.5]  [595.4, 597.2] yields -0.041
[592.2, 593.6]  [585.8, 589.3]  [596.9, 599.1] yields 0.048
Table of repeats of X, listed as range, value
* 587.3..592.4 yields 88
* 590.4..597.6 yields 95.8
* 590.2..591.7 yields 93.9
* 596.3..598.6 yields 100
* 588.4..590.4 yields 79.9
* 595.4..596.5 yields 96.8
